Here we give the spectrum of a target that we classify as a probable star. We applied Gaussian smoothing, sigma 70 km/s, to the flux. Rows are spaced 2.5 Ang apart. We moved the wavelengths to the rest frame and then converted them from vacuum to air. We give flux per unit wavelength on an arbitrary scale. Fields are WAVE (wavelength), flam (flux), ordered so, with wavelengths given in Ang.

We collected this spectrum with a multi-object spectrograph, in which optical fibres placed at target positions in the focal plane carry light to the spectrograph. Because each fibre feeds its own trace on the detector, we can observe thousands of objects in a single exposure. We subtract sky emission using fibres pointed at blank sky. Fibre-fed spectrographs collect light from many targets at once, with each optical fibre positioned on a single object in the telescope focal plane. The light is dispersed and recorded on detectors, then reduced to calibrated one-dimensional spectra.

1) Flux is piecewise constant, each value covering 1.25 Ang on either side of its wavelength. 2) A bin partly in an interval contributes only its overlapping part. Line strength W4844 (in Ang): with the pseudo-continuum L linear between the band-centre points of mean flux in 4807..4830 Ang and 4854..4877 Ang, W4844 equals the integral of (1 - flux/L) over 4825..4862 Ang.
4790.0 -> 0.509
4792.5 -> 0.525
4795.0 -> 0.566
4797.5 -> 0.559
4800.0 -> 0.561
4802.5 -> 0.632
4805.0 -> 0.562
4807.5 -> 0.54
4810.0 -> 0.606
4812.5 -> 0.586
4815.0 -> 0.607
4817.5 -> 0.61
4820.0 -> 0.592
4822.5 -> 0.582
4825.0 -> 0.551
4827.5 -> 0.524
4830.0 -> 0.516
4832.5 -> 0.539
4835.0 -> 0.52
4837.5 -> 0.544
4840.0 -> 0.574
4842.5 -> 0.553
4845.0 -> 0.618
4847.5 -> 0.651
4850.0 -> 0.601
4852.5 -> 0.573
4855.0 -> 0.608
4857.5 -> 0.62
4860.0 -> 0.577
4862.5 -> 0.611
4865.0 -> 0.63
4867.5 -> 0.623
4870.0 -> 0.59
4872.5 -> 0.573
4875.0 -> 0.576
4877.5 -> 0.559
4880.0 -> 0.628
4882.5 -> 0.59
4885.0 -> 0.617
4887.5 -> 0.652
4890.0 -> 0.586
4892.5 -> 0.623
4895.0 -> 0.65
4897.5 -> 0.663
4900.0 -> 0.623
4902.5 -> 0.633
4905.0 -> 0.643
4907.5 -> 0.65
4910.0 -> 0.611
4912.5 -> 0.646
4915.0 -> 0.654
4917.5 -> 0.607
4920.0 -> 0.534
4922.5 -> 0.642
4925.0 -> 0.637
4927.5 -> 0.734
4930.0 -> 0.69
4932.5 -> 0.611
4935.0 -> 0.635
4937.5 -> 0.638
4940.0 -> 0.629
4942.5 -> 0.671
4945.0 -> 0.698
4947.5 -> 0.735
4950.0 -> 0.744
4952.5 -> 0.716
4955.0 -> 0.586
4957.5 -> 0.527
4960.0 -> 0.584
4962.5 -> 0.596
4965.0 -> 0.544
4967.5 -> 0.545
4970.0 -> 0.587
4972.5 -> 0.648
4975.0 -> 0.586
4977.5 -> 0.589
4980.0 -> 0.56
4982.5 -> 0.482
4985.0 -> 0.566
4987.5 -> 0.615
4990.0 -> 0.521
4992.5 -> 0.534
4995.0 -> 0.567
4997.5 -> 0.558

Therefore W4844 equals 0.99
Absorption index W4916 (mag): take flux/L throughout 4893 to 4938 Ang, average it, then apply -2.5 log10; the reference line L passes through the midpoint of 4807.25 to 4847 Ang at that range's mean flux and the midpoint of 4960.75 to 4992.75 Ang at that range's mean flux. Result -0.13 mag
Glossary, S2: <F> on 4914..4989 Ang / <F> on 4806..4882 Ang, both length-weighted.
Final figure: 1.06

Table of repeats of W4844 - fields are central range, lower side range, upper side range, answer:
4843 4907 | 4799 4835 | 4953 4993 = -4.7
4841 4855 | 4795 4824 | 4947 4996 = -0.3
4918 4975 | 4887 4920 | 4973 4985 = -4.0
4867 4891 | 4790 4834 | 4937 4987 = -0.5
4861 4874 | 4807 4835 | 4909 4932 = -0.1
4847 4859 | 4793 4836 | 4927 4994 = -0.6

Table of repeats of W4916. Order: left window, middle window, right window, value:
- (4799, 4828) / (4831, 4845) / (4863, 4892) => 0.072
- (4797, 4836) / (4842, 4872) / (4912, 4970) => -0.028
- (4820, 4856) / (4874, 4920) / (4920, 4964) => -0.013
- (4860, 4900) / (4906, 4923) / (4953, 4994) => -0.044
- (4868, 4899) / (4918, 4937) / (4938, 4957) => 0.026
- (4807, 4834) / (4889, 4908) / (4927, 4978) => -0.048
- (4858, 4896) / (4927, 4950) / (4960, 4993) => -0.157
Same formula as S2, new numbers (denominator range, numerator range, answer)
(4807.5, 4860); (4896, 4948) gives 1.12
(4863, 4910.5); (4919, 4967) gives 1.04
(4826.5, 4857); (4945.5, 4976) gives 1.09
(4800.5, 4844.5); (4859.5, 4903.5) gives 1.08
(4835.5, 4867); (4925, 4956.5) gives 1.13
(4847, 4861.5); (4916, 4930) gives 1.06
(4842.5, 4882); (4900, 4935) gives 1.06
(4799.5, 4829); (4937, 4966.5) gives 1.10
